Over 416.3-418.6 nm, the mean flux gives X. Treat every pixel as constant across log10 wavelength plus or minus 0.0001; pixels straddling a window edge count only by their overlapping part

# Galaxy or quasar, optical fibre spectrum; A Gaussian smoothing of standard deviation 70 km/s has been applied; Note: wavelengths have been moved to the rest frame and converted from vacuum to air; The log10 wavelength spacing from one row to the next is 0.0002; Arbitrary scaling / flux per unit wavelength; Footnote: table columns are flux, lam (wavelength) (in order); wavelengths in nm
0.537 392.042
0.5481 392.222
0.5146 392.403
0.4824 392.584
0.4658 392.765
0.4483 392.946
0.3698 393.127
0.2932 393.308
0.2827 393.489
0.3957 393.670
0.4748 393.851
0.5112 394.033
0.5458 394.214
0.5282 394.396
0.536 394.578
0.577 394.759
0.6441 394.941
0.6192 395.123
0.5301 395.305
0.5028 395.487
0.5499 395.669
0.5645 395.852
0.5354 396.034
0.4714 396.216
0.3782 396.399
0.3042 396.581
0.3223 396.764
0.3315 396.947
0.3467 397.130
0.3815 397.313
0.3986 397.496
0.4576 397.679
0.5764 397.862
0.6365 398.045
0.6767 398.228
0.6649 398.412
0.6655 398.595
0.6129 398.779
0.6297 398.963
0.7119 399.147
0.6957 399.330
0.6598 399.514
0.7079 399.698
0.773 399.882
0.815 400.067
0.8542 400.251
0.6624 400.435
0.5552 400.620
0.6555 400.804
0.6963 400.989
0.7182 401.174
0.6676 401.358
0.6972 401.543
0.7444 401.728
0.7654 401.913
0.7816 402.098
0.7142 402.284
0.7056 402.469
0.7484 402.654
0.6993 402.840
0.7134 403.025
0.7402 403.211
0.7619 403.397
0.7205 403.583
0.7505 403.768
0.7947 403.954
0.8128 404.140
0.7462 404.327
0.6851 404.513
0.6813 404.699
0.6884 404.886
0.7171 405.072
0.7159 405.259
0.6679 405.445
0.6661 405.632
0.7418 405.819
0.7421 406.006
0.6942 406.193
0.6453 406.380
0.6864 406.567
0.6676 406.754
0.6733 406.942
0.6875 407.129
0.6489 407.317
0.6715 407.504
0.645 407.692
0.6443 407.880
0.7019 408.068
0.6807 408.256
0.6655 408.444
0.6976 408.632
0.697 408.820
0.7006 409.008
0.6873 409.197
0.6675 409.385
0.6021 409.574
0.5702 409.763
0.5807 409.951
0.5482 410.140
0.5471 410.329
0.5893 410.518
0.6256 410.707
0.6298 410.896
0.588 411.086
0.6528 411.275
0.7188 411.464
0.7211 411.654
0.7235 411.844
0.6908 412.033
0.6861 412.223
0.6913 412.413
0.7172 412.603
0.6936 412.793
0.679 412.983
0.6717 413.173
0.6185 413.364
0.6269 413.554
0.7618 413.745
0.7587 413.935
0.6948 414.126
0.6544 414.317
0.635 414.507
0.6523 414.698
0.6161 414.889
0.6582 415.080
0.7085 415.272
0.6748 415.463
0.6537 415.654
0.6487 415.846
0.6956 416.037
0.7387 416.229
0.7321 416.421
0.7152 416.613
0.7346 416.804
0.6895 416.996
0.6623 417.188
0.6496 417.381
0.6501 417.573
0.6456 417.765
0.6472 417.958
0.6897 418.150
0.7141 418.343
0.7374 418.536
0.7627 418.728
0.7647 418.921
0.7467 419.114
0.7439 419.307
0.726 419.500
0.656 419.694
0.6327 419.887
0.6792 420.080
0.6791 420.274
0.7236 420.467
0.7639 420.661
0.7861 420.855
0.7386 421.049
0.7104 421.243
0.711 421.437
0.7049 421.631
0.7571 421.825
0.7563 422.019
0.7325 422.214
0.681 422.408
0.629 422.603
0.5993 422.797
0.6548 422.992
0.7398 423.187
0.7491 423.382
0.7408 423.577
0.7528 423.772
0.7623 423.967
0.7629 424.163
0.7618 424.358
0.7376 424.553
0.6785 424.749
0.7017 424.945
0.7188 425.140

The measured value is 0.689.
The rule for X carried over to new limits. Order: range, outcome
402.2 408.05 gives 0.706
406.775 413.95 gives 0.661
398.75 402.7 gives 0.709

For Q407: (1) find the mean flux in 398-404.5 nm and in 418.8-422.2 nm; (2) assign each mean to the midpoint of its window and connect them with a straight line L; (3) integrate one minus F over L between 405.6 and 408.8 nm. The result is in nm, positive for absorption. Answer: 0.16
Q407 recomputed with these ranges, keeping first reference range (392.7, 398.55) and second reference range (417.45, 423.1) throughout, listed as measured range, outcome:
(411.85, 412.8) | -0.10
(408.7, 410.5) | -0.04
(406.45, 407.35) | -0.14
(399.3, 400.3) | -0.45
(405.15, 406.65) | -0.32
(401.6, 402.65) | -0.39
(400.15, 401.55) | -0.43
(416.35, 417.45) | -0.04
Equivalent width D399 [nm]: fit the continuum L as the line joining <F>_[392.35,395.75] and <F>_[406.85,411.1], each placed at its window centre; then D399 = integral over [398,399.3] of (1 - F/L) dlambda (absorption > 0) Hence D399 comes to -0.30 nm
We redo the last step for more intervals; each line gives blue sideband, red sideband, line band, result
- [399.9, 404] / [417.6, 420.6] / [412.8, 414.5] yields 0.069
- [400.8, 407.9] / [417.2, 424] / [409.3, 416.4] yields 0.485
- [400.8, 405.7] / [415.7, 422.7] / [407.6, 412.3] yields 0.427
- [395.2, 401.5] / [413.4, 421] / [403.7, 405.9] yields -0.362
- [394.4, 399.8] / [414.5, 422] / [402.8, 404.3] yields -0.409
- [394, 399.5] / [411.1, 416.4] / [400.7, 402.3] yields -0.390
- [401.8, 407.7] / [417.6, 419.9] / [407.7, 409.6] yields 0.095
